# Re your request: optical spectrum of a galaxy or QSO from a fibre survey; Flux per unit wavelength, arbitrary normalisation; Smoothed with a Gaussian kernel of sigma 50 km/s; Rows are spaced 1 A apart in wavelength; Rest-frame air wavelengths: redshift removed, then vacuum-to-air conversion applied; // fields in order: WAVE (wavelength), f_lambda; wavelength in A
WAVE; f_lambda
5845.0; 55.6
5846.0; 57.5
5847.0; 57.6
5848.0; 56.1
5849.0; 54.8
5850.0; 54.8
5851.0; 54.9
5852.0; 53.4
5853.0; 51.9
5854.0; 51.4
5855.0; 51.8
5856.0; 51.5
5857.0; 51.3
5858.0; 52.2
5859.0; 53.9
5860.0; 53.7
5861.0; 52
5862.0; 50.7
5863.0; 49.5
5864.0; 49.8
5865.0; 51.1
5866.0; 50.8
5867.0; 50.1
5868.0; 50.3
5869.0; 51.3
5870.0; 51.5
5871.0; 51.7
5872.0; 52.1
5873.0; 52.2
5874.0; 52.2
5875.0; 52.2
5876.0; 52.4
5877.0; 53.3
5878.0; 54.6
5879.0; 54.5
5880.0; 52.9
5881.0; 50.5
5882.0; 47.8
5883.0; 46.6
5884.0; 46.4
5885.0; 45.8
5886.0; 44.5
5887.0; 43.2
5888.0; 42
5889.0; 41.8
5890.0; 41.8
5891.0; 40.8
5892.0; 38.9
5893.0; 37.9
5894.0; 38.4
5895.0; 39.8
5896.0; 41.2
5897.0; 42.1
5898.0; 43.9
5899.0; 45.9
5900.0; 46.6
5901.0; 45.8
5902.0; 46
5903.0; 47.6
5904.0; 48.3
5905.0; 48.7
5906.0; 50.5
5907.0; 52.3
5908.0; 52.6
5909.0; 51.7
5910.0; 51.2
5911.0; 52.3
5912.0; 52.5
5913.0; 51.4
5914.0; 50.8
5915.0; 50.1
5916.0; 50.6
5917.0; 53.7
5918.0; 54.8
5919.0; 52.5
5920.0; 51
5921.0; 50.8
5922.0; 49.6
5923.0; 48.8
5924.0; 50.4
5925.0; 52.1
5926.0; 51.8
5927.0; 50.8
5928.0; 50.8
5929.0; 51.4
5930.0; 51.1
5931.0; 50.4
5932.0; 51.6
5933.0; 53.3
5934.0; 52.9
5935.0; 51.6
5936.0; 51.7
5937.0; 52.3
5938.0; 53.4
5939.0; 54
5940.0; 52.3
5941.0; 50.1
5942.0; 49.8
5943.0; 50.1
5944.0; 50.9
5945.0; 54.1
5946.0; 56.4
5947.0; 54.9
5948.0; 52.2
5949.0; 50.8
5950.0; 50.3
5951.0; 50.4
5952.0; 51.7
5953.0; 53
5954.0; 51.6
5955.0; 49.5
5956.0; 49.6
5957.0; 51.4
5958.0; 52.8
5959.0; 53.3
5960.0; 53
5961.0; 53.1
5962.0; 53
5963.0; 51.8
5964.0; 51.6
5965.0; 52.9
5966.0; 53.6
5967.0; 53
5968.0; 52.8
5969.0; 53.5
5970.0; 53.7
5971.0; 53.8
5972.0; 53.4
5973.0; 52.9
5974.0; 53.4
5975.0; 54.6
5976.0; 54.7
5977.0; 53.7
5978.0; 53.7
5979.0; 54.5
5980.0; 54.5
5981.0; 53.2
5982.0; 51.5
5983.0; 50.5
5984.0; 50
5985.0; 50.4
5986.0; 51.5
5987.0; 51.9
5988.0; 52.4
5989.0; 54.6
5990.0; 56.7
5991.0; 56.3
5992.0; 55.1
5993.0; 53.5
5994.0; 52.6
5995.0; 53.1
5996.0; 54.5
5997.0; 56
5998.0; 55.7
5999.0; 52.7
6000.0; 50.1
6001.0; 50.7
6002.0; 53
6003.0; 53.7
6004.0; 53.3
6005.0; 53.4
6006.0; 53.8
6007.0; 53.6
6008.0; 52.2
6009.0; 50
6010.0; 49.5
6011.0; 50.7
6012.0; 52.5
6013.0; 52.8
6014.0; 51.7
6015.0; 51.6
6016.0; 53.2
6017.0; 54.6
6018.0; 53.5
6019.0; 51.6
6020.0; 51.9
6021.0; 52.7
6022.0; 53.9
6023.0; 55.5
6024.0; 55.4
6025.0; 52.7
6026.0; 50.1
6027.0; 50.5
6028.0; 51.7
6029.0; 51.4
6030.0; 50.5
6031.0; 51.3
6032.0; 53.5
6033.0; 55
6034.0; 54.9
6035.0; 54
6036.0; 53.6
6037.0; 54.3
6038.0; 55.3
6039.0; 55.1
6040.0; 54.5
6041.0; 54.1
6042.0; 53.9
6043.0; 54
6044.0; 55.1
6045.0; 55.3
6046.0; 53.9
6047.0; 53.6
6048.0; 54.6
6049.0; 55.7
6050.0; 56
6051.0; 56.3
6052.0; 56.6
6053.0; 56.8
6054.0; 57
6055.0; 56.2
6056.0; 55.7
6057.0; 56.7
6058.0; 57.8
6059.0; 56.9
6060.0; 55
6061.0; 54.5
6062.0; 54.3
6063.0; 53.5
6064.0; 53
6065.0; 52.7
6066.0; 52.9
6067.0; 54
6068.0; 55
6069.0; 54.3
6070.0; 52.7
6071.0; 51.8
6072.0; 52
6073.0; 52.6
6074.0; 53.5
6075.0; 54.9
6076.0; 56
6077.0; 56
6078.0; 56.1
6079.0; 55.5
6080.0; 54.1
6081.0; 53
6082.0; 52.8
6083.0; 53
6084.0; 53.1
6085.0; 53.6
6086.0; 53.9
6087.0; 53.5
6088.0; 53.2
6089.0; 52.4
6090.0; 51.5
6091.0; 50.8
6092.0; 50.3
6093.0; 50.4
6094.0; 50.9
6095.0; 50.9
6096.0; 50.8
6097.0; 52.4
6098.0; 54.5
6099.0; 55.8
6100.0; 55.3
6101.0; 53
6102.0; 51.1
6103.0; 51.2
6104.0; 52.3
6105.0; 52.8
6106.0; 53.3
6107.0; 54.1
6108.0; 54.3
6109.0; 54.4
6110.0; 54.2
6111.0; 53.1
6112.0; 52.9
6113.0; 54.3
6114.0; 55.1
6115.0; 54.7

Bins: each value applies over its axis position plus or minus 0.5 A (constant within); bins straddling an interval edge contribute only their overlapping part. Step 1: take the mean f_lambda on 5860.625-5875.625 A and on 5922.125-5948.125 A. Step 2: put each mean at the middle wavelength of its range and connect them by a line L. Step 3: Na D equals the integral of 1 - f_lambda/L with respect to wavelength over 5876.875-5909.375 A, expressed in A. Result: 3.37 A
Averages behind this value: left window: 51.2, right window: 51.9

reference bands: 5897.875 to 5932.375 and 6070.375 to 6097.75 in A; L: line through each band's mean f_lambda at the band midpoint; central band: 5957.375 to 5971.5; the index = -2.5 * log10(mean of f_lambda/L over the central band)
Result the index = -0.04 mag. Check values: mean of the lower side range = 50.4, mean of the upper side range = 52.9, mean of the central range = 53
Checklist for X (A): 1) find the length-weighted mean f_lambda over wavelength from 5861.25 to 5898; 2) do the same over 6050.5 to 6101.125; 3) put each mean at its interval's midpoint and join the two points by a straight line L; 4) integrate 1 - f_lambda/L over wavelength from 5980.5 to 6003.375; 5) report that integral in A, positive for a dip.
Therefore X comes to -0.8 A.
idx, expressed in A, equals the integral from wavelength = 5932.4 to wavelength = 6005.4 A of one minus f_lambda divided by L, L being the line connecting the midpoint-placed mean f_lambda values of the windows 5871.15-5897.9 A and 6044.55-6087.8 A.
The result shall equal -3.7 A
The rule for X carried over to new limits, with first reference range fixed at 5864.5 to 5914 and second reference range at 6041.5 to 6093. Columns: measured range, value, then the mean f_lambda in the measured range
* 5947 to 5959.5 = -0.32 A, 51.5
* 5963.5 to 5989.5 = -0.96 A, 52.9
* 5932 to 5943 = -0.52 A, 52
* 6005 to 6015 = 0.06 A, 51.9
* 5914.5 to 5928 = -0.60 A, 51.3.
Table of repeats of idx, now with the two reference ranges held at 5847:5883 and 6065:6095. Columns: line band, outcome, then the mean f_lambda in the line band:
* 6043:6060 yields -0.9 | 55.8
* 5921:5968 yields 0.6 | 51.9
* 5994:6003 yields -0.1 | 53.2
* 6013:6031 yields 0.1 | 52.5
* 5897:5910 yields 1.0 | 48.2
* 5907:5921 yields 0.1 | 51.9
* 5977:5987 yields 0.1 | 52.3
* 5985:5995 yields -0.2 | 53.6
